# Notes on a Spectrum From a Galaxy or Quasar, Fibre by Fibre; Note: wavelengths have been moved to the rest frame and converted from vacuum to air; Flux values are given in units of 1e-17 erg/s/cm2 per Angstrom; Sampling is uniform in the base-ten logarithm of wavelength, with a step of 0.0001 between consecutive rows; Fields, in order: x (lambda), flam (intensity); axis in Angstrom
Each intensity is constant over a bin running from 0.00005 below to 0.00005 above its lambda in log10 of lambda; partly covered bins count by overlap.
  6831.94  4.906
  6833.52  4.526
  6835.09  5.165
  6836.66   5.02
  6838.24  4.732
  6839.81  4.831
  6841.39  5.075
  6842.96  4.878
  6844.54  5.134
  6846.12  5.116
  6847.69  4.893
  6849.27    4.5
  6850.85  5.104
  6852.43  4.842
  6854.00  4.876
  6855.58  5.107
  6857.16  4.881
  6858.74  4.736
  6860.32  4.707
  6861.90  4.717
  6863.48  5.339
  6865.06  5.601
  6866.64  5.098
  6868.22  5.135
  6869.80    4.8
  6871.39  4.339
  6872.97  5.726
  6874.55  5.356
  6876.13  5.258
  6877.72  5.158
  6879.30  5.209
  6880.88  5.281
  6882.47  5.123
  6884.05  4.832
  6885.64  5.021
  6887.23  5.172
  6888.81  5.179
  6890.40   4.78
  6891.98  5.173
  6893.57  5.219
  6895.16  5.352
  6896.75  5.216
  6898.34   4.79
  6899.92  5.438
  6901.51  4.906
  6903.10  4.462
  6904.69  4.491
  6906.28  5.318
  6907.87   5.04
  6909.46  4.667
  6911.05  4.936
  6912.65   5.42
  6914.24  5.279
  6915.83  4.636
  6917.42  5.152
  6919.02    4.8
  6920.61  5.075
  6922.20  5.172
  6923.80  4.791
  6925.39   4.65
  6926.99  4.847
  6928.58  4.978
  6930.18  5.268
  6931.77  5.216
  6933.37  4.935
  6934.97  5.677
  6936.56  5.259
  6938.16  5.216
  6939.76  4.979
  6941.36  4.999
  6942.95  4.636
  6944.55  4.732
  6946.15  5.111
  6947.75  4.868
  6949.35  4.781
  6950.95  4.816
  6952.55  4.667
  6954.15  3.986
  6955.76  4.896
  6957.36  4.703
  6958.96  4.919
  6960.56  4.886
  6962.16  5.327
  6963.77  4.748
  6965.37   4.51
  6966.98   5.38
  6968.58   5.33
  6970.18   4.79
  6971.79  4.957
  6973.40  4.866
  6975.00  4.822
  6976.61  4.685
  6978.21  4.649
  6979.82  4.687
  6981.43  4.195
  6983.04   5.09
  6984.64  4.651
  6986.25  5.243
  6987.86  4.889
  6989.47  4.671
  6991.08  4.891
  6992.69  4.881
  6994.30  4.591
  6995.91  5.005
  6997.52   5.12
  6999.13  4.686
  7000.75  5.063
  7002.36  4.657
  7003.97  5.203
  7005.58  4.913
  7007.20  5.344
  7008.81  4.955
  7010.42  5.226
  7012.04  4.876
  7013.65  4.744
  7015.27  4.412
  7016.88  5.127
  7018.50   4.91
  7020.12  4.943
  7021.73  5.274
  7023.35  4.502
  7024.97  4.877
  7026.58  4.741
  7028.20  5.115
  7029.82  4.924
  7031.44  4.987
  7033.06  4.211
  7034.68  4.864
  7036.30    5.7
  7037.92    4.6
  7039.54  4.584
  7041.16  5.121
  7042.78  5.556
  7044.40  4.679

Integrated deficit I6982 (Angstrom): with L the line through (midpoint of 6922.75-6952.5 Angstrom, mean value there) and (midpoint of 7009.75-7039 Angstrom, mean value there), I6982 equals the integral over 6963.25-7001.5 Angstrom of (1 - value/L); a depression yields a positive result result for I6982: 0.6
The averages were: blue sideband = 4.98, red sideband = 4.89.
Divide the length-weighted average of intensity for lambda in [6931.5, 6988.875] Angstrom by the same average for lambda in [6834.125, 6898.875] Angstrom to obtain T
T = 1.0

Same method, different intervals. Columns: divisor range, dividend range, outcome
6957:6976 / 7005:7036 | 0.99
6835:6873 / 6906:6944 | 1.02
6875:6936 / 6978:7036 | 0.96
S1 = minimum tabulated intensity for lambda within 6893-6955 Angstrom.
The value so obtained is 3.986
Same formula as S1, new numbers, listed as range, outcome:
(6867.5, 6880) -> 4.339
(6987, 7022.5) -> 4.412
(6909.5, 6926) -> 4.636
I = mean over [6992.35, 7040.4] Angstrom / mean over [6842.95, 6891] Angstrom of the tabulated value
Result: 0.97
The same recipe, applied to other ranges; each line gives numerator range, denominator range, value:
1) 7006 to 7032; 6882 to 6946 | 0.98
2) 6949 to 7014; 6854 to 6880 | 0.96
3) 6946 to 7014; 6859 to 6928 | 0.97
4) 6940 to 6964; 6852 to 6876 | 0.96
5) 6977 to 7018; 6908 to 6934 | 0.98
